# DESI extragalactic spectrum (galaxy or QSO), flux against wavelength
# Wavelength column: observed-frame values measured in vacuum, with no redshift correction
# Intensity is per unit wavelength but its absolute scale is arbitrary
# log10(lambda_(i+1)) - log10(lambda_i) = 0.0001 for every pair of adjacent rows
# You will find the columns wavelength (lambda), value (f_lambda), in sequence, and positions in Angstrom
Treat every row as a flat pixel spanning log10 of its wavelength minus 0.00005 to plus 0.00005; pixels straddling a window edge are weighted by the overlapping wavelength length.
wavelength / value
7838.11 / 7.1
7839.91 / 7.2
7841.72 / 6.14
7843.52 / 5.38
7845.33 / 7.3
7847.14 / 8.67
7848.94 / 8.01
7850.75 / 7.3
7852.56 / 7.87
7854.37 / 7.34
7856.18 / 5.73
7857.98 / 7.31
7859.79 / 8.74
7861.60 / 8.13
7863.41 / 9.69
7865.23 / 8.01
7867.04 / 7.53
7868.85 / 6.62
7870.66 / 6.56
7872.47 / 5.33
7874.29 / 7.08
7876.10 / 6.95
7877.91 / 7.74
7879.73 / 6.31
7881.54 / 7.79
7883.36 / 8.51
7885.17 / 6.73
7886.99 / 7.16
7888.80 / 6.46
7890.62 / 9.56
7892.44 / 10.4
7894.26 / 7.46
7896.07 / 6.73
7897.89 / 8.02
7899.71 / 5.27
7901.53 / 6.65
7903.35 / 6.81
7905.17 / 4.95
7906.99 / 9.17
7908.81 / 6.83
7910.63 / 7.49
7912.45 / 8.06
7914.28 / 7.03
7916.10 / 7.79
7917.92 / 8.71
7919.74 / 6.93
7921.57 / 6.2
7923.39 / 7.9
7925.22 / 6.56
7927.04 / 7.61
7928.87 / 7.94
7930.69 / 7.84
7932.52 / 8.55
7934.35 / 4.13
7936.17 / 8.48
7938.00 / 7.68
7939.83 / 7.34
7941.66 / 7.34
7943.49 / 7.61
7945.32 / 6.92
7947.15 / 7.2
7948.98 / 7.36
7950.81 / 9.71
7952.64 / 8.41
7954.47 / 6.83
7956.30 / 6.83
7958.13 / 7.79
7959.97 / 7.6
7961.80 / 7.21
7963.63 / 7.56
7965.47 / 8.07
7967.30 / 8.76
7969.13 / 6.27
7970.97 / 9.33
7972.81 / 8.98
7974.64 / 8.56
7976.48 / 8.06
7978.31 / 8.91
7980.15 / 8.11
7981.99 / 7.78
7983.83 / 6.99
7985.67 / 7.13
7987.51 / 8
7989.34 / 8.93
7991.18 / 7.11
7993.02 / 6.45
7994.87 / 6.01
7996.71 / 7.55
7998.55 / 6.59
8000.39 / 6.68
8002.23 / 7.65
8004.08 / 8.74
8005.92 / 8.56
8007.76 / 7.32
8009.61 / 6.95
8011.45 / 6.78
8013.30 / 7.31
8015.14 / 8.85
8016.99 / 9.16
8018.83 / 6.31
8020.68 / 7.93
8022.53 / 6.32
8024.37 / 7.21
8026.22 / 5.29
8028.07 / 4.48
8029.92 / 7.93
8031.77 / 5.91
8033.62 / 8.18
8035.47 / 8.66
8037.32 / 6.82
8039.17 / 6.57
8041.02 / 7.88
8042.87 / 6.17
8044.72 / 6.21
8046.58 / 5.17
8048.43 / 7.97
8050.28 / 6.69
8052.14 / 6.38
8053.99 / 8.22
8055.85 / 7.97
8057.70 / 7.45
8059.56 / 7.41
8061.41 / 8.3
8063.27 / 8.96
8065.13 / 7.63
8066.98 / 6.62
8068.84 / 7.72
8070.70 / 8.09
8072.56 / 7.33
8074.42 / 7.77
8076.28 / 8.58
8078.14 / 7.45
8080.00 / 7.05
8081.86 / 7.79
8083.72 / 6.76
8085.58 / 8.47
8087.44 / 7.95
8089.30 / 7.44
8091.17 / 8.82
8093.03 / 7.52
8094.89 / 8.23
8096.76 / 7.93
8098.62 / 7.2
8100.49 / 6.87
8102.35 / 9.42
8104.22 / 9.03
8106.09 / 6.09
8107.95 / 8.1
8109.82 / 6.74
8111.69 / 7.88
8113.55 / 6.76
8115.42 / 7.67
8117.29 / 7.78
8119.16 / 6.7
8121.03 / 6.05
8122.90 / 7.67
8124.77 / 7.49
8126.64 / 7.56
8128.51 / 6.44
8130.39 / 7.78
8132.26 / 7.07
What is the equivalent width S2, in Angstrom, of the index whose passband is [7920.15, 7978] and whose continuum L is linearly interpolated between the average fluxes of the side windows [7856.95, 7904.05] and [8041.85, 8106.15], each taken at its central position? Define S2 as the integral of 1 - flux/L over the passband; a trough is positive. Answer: -1.1 Angstrom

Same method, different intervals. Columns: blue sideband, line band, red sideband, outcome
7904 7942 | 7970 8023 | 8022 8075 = -3.4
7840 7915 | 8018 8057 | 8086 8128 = 3.3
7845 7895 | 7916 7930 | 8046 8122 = 0.3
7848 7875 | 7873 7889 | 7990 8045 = 0.4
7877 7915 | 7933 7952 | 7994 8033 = -0.3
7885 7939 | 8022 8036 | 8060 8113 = 1.7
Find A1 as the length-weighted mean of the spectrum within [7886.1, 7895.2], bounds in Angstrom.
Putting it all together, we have 8.21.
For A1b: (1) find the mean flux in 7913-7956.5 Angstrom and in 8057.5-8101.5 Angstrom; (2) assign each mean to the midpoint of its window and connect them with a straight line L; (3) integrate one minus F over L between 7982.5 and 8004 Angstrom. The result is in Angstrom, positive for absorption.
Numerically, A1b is 0.9 Angstrom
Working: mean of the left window 7.47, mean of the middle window 7.26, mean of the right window 7.73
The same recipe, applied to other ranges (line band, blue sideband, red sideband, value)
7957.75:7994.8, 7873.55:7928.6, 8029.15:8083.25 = -2.3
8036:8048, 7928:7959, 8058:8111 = 1.7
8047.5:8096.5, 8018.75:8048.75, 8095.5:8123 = -4.2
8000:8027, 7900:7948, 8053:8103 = 0.5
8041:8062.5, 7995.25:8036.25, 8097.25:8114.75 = 0.8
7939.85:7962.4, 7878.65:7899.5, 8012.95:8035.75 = -0.4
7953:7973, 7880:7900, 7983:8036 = -0.8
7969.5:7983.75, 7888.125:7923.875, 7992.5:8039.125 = -2.1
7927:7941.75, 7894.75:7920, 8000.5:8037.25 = -0.4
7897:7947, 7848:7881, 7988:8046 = 0.2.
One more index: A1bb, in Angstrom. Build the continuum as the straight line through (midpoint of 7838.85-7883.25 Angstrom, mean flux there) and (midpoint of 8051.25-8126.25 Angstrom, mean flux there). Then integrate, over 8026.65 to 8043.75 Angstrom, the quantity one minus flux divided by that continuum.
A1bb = 1.5 Angstrom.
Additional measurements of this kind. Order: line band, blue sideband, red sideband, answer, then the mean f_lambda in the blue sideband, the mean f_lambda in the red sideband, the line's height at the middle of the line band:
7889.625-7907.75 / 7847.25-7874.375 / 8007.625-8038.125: -0.2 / 7.46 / 7.14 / 7.39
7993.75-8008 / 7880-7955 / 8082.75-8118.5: 0.4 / 7.46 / 7.71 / 7.57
